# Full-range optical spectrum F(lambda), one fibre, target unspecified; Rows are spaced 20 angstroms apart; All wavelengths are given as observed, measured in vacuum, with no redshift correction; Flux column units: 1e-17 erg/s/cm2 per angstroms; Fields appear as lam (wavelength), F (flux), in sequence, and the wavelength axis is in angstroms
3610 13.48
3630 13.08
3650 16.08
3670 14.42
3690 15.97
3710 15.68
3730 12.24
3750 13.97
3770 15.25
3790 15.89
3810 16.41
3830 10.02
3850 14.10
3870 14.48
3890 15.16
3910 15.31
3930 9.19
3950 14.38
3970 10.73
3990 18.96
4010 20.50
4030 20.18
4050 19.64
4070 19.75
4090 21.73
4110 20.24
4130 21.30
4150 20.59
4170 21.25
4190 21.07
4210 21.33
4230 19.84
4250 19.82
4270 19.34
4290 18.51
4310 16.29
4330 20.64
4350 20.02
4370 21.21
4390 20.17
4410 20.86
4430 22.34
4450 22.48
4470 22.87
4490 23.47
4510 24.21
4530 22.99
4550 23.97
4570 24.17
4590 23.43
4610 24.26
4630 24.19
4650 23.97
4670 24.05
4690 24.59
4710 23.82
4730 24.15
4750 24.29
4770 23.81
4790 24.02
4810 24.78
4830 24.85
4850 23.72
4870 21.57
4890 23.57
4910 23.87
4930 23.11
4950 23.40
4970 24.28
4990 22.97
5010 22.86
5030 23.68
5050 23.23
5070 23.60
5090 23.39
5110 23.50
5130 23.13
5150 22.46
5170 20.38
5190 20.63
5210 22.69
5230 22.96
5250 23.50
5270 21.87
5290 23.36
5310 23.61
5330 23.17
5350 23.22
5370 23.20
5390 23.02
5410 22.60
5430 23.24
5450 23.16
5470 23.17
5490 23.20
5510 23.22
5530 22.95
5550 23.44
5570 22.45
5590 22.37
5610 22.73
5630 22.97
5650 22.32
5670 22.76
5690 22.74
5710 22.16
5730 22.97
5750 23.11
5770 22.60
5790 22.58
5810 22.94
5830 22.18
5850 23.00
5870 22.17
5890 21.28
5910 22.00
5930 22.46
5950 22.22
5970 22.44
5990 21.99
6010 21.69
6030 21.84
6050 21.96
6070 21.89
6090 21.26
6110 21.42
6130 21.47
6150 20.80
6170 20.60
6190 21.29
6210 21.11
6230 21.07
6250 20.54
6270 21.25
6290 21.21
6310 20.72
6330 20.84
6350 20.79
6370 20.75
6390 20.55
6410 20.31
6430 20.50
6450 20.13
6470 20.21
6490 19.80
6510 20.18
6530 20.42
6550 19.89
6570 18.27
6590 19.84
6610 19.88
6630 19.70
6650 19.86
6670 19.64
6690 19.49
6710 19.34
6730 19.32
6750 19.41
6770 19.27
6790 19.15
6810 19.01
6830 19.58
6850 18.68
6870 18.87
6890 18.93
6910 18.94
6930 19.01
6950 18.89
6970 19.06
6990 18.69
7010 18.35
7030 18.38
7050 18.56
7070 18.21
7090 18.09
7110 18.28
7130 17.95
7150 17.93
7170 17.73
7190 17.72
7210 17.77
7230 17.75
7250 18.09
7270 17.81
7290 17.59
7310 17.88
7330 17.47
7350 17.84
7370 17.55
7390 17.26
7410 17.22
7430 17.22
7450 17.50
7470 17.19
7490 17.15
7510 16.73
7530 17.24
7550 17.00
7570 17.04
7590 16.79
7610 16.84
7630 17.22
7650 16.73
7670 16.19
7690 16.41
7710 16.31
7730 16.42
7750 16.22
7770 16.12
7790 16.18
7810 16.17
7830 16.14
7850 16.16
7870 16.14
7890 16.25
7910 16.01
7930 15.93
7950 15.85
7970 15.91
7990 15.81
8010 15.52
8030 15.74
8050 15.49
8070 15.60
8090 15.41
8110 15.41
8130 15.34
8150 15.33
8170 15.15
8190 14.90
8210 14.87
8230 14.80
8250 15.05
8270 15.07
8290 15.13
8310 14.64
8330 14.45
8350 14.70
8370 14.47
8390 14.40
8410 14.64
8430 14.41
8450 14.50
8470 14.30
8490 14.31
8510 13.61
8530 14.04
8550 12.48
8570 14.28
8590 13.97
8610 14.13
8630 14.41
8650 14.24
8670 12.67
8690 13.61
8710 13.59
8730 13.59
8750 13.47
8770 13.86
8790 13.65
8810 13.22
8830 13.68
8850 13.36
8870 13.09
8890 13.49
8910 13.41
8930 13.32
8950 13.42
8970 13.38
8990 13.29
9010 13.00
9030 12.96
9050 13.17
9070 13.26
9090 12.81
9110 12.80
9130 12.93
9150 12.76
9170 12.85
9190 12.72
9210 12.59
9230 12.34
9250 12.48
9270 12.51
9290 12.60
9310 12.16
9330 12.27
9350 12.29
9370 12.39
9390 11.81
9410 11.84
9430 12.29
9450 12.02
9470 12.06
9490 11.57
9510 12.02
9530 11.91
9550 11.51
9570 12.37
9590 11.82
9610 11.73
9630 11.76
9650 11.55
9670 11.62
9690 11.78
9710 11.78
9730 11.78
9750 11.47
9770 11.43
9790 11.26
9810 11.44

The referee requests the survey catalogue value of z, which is 0.00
